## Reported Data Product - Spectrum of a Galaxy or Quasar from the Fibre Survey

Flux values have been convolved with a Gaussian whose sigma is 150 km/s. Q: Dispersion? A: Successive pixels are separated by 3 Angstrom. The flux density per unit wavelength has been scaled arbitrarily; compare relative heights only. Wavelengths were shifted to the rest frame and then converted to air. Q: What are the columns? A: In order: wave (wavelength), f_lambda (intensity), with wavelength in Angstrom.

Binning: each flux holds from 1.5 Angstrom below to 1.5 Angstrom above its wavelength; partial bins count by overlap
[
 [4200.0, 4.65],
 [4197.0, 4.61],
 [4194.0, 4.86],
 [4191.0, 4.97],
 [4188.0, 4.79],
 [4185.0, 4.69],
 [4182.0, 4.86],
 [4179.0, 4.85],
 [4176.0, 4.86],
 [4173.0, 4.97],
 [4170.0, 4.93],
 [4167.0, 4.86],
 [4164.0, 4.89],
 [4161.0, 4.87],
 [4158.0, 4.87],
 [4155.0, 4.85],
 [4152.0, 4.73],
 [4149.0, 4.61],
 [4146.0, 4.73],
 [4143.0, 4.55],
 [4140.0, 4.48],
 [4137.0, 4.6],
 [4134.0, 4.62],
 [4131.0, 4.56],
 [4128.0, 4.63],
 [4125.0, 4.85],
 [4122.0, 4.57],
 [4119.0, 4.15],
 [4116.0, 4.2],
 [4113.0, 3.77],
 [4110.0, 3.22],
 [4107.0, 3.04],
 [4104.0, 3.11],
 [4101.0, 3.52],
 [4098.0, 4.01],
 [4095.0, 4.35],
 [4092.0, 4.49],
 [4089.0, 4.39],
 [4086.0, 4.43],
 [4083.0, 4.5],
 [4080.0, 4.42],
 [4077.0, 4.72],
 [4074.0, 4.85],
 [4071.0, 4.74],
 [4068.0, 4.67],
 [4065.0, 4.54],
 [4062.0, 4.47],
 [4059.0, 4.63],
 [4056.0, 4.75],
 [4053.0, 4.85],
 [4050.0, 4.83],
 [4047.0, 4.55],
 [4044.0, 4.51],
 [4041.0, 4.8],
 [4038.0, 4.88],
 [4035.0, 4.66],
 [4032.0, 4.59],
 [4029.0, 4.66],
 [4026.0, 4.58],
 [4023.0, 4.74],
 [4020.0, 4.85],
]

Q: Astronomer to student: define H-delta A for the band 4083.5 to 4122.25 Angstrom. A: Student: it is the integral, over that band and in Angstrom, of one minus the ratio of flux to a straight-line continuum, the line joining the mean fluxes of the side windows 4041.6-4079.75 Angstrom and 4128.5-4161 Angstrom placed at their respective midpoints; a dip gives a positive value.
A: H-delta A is 6.1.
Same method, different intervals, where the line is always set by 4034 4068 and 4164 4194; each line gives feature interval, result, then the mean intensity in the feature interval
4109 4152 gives 3.36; 4.42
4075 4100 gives 1.73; 4.4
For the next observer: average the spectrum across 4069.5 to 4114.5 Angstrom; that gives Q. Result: 4.1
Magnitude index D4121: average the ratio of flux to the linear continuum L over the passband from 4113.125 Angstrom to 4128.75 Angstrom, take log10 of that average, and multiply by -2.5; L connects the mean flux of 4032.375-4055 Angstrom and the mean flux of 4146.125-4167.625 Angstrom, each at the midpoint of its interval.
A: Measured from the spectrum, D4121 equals 0.09 mag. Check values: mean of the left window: 4.72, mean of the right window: 4.8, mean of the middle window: 4.41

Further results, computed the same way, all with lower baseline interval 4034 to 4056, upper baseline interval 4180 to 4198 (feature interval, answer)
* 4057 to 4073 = 0.027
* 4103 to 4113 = 0.424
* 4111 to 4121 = 0.183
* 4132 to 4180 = 0.005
